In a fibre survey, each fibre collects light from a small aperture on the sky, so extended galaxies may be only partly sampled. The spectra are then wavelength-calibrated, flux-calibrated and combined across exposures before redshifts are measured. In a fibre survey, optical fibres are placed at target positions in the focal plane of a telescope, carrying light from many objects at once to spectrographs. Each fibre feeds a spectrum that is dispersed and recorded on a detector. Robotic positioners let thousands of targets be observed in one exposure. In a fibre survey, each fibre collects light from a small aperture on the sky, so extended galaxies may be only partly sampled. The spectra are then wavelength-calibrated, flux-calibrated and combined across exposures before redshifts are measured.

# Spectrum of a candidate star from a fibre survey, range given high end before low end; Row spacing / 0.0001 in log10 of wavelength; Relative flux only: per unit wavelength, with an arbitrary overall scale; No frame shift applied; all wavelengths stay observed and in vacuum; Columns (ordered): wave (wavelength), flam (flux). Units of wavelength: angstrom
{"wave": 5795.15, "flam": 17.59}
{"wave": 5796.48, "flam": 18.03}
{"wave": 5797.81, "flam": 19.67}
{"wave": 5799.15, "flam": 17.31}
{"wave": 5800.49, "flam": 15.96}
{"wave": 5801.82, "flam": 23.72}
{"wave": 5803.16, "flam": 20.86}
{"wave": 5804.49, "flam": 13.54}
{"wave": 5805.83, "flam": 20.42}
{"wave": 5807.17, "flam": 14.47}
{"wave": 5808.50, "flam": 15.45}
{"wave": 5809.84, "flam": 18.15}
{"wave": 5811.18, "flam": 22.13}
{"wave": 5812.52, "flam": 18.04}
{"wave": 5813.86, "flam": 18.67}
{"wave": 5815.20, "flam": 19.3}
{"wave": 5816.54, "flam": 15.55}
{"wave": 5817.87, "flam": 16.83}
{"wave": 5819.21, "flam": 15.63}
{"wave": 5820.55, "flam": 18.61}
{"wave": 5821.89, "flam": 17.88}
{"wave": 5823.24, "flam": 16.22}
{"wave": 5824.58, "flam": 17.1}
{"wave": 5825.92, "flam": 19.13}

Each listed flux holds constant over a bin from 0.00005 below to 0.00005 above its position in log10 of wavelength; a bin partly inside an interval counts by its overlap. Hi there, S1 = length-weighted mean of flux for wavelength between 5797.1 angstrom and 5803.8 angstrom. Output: 19.5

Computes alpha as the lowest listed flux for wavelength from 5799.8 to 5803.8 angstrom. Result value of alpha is 15.96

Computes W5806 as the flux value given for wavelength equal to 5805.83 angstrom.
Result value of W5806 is 20.42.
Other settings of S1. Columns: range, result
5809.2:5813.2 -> 19.4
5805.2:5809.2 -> 16.8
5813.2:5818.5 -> 17.6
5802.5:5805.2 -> 17.3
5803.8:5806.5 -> 17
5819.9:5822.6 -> 18.2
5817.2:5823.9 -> 17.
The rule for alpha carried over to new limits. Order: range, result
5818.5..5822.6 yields 15.63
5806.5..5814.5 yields 14.47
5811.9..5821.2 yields 15.55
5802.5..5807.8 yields 13.54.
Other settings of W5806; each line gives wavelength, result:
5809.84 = 18.15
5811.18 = 22.13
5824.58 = 17.1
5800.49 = 15.96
